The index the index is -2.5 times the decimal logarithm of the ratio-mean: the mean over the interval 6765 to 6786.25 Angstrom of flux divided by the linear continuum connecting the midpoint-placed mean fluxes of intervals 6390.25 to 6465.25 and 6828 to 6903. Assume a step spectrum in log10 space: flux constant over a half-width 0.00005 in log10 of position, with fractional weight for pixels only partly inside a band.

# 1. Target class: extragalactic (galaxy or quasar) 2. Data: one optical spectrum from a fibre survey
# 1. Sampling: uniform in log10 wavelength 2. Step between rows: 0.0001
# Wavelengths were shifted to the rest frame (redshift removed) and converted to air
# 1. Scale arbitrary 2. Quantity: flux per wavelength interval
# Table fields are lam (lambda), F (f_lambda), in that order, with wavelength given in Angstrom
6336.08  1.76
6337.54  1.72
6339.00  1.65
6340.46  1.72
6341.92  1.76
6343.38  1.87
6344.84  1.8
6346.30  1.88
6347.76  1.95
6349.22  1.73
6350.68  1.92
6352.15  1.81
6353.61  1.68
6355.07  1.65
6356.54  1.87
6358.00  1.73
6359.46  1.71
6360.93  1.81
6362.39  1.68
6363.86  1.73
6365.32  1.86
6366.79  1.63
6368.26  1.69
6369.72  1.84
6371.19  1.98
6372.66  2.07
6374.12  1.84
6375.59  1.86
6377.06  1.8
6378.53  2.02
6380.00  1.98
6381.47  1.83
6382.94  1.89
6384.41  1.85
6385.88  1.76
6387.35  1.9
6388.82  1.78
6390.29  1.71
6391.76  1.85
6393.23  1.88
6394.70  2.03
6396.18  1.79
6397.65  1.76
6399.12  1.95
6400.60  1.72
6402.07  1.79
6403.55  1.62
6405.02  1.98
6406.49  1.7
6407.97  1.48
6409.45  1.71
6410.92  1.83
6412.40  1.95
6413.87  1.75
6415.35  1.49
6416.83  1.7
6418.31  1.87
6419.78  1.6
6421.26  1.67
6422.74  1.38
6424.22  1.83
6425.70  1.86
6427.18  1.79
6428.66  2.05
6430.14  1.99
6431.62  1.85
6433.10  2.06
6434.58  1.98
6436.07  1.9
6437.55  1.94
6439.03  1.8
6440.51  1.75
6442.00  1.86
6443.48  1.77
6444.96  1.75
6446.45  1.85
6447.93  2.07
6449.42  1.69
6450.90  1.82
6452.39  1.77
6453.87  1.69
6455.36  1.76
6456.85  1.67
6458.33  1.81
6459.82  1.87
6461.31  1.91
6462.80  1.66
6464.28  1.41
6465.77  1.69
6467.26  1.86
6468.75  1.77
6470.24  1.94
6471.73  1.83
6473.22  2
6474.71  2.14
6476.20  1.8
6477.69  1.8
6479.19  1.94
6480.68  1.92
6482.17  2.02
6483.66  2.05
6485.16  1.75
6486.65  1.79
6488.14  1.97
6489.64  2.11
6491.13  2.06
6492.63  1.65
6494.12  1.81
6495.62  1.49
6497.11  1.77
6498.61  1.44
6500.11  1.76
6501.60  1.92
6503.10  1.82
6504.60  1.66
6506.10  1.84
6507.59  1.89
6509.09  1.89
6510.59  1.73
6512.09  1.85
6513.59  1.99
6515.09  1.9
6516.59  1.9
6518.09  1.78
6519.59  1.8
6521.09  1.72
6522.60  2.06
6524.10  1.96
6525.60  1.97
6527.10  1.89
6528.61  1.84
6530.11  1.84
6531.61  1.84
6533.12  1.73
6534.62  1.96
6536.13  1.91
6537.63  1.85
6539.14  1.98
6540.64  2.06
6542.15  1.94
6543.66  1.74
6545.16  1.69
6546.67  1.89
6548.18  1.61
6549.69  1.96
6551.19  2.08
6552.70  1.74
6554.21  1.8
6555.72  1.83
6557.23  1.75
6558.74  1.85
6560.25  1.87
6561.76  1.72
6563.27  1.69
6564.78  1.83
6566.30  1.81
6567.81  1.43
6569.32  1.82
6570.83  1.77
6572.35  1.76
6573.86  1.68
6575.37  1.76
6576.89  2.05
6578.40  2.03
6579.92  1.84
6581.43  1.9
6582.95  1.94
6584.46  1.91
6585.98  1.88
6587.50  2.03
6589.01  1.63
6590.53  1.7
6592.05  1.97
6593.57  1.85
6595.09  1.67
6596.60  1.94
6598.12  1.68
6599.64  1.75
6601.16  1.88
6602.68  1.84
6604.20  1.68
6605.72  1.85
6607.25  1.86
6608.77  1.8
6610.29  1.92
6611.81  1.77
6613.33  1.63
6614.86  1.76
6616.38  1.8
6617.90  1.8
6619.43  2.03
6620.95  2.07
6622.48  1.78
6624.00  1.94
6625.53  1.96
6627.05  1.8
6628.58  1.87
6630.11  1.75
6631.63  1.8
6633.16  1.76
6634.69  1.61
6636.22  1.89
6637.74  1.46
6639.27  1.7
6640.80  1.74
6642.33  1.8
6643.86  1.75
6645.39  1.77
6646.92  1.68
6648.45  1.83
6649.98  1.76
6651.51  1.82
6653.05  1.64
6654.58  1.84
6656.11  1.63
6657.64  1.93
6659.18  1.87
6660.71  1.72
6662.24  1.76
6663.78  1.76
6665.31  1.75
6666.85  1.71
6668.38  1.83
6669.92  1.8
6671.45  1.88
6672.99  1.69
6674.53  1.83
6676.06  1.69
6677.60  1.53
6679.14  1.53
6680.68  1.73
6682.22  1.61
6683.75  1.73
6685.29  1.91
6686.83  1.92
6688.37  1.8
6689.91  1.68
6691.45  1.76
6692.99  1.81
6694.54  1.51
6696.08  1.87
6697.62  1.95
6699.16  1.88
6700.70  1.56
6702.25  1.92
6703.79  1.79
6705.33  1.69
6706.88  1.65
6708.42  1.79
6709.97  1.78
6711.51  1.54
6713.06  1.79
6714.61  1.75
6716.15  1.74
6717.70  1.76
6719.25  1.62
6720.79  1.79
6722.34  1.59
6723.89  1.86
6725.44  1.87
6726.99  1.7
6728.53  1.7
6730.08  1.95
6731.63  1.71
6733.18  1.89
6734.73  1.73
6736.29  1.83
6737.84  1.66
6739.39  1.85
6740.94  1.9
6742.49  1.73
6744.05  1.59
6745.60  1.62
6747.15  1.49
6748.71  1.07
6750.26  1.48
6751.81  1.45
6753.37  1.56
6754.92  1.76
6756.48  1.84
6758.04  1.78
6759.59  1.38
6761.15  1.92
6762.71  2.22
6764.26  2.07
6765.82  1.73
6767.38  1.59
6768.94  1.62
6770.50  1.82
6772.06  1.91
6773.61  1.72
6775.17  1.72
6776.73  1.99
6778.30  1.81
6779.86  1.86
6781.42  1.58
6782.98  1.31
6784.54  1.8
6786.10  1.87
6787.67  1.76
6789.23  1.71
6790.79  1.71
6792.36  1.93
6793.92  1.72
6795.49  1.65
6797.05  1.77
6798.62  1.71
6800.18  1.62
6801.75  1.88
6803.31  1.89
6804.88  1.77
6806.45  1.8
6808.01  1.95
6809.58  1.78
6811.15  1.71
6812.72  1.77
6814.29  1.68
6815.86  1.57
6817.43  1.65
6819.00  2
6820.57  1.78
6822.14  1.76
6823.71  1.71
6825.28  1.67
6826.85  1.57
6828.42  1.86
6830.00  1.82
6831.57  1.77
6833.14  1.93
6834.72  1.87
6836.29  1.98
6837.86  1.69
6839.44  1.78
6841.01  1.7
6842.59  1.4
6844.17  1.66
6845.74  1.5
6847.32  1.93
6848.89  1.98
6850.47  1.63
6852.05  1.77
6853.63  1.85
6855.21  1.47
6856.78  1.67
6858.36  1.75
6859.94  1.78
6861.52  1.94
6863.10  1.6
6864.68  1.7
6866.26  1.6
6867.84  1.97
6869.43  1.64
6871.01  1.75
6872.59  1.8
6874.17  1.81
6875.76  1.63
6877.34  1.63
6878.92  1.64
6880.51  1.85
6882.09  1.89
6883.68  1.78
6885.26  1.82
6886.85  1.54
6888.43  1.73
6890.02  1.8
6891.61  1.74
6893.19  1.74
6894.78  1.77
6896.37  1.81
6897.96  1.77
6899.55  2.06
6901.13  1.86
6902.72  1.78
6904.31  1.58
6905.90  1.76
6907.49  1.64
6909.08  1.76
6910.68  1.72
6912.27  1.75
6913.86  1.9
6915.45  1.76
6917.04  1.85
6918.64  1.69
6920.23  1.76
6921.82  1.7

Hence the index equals 0.02 mag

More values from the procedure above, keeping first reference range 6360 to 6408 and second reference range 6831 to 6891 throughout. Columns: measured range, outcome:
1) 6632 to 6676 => 0.01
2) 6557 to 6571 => 0.02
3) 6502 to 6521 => -0.02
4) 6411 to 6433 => 0.02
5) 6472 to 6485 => -0.08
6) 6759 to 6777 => -0.03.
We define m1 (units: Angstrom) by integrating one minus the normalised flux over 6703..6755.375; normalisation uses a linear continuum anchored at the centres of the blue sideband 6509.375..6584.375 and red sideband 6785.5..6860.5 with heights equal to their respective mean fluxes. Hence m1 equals 2.60 Angstrom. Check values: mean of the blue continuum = 1.84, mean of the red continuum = 1.75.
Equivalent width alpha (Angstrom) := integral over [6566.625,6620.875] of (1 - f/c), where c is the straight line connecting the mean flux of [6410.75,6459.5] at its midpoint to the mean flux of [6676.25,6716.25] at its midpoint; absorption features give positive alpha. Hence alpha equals -1.7 Angstrom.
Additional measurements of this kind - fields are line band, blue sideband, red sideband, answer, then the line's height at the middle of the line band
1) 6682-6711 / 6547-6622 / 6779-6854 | 0.28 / 1.79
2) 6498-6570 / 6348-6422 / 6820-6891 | -2.10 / 1.78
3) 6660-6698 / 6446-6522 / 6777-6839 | 0.83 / 1.79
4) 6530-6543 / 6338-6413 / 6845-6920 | -0.81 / 1.79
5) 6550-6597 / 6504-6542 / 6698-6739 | 0.52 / 1.84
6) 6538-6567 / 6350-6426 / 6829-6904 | -0.91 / 1.78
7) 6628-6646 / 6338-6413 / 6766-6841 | 0.40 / 1.78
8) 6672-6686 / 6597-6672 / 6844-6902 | 0.68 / 1.78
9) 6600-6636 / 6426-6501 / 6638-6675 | -0.91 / 1.78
